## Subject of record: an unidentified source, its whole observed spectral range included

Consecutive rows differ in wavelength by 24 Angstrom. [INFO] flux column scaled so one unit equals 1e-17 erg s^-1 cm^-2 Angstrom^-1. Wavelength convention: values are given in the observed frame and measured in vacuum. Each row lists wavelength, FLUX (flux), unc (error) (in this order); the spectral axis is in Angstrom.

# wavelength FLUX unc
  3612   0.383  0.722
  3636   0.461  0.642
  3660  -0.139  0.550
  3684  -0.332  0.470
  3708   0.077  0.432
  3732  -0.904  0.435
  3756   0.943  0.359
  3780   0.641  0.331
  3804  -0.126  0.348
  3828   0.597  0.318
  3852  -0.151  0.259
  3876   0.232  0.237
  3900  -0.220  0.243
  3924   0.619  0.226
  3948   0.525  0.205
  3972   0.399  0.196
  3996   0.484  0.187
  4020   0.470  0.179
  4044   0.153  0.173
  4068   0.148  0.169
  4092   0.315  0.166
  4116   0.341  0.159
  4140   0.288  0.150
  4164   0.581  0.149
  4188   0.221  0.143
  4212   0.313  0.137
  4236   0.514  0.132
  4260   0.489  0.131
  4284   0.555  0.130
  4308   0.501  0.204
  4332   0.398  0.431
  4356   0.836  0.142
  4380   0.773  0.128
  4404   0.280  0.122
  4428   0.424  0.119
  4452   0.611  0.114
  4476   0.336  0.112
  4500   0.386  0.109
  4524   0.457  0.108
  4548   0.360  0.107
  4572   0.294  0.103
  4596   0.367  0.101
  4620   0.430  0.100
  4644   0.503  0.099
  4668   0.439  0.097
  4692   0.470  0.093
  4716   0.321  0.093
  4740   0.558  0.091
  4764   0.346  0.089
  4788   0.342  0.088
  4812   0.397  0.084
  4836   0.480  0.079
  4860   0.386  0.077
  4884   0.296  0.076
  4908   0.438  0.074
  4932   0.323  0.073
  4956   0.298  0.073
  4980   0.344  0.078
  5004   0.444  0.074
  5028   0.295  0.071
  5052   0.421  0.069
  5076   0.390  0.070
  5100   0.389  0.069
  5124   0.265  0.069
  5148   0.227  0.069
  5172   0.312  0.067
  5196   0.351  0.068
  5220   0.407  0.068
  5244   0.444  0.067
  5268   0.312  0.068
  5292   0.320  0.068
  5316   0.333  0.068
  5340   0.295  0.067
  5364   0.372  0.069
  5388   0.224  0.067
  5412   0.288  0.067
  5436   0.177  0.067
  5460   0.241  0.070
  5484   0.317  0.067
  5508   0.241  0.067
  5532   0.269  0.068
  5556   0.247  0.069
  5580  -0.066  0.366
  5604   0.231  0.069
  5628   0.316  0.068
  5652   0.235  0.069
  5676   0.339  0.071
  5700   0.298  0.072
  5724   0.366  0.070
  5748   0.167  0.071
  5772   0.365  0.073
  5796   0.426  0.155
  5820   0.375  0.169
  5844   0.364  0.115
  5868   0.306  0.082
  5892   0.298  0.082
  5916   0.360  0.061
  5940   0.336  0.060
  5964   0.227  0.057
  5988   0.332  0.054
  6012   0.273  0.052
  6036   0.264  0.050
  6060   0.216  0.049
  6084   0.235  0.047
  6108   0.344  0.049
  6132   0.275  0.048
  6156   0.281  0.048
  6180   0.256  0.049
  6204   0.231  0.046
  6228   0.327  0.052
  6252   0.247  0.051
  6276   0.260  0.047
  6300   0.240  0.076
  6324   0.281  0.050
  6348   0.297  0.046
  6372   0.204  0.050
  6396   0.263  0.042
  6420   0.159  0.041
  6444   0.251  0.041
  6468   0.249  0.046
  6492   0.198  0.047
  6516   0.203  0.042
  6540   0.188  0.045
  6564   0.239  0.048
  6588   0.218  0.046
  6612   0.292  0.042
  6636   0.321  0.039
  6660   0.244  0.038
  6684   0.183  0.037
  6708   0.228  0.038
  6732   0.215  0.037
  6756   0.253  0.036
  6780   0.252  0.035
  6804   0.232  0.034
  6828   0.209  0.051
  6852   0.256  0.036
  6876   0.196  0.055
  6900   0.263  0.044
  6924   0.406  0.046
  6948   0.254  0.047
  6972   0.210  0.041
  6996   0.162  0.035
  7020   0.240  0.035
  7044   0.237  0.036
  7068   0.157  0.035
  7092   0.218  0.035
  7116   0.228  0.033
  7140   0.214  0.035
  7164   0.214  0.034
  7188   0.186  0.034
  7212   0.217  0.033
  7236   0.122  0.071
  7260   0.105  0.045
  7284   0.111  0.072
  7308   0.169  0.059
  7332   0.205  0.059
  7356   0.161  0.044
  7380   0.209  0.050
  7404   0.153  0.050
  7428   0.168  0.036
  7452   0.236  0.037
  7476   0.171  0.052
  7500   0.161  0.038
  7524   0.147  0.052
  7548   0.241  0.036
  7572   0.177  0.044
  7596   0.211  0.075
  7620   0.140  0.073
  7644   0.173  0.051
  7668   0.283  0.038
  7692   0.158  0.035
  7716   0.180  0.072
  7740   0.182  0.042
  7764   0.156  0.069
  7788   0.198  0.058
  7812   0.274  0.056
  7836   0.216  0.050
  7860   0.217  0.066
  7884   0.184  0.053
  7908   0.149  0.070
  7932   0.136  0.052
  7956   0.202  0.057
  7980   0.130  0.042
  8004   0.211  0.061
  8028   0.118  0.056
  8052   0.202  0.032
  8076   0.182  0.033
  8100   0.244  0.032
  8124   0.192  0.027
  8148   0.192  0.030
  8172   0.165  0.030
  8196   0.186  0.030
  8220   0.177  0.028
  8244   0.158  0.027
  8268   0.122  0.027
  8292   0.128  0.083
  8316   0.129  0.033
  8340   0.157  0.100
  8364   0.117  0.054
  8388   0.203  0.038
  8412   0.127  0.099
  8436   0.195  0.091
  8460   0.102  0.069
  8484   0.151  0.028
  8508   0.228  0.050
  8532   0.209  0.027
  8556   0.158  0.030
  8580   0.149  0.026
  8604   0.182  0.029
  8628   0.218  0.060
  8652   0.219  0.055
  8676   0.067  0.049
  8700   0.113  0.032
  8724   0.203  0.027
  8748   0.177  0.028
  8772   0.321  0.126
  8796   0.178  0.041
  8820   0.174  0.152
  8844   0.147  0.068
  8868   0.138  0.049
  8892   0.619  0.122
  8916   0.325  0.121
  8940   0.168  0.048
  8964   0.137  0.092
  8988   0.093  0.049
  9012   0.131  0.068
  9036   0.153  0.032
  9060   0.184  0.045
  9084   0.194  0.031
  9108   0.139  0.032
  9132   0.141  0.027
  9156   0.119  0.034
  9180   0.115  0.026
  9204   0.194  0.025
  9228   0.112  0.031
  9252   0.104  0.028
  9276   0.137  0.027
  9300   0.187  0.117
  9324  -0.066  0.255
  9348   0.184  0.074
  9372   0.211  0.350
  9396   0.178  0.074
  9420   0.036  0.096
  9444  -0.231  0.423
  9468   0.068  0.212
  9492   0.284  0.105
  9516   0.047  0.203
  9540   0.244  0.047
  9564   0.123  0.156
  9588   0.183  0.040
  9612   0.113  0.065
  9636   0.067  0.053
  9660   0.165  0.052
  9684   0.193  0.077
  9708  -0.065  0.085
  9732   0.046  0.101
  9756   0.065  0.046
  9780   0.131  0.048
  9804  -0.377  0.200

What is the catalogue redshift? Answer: 0.054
